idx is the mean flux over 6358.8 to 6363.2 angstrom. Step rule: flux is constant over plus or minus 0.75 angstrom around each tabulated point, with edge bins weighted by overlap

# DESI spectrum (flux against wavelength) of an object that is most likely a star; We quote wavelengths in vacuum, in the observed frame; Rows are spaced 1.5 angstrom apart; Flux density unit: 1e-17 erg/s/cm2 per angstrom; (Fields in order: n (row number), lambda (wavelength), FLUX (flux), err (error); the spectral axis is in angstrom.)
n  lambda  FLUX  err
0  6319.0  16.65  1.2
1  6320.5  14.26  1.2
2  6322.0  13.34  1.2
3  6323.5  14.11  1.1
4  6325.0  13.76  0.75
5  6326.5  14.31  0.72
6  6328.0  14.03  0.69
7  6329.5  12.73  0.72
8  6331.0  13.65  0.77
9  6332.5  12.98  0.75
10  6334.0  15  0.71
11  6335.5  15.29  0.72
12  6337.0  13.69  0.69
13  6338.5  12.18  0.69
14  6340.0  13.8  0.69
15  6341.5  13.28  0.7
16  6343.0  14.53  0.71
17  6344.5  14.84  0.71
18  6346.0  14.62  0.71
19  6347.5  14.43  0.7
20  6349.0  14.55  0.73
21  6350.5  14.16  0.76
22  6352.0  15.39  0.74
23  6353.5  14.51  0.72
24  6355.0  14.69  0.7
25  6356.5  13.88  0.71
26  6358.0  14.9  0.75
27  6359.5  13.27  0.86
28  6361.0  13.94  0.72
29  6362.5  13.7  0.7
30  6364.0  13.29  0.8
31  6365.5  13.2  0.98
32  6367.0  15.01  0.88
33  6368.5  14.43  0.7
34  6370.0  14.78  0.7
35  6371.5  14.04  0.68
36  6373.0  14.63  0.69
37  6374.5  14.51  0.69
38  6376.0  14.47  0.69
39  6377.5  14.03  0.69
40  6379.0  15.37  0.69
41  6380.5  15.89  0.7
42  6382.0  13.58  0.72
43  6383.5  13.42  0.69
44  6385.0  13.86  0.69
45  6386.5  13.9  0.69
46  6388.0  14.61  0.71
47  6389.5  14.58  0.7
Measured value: 13.6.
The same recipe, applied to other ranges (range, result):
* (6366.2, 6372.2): 14.6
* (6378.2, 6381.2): 15.6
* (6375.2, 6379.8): 14.6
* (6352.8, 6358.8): 14.5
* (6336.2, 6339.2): 13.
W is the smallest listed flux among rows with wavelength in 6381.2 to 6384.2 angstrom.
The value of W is 13.42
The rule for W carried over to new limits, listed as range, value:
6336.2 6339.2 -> 12.18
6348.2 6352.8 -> 14.16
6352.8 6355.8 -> 14.51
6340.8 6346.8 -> 13.28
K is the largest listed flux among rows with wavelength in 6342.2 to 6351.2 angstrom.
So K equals 14.84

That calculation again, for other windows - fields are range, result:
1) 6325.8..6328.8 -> 14.31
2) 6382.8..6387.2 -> 13.9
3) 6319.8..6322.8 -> 14.26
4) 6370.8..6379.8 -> 15.37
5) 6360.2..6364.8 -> 13.94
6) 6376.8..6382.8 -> 15.89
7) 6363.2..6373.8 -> 15.01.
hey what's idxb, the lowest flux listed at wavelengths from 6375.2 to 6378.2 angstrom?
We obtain 14.03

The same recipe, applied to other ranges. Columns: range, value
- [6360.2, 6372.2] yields 13.2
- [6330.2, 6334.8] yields 12.98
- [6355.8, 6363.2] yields 13.27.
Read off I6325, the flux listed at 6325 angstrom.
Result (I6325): 13.76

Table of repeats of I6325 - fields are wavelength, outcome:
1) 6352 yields 15.39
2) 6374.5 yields 14.51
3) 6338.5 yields 12.18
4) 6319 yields 16.65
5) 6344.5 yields 14.84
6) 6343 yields 14.53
